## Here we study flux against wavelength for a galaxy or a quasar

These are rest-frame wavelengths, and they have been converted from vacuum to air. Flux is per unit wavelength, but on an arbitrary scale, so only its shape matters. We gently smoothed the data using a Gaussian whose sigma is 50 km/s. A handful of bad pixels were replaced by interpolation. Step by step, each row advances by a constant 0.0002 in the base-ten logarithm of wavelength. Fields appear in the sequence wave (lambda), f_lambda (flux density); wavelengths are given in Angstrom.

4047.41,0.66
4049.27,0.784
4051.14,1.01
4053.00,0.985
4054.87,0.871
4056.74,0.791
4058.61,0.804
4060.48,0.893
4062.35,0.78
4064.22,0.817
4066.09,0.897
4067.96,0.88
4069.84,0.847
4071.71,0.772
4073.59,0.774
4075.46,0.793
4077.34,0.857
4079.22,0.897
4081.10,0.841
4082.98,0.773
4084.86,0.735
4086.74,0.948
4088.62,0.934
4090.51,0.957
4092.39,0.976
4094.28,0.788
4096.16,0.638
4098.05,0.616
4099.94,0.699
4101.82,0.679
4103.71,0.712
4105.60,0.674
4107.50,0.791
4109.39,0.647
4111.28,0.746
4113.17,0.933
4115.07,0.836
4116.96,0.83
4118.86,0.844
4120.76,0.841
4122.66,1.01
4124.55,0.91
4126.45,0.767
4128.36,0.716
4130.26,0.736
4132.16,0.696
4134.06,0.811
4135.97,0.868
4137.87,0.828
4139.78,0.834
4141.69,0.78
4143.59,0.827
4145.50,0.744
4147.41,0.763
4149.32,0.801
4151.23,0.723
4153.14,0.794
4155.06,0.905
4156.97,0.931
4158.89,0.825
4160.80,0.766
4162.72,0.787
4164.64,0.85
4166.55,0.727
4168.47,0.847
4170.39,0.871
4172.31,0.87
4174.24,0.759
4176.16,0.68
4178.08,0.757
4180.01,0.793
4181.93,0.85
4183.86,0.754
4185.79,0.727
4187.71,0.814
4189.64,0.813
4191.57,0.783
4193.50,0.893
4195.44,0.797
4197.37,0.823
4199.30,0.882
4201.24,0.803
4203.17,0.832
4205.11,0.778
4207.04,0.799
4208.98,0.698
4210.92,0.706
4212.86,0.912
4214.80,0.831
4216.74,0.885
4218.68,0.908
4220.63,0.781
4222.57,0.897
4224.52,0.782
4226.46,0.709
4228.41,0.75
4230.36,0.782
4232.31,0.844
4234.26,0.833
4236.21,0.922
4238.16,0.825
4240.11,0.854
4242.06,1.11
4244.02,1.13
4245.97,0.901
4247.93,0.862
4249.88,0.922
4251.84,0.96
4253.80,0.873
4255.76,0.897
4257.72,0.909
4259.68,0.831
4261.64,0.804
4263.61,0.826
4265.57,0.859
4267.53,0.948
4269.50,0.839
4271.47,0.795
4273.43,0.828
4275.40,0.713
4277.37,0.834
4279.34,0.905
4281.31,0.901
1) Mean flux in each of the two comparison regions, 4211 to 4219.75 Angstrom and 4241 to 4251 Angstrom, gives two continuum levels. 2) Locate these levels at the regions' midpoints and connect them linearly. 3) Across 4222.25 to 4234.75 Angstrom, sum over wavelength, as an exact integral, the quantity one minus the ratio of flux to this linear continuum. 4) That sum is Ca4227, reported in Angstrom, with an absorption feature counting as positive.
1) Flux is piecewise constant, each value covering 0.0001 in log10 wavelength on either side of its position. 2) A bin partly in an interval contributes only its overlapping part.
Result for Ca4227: 1.67 Angstrom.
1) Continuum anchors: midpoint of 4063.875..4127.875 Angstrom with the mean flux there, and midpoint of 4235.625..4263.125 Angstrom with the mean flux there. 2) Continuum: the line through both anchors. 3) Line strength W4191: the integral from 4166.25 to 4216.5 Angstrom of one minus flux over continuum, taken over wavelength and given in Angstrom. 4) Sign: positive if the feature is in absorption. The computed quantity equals 4.2 Angstrom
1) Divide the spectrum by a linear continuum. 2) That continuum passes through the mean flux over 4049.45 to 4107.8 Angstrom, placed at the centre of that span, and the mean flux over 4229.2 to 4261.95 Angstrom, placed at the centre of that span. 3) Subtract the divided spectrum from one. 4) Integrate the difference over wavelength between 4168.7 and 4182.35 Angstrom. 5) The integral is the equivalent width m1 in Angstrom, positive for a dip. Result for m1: 1.07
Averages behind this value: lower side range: 0.82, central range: 0.798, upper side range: 0.899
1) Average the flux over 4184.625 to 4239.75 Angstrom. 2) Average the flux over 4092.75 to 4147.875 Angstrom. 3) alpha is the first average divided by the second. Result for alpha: 1.0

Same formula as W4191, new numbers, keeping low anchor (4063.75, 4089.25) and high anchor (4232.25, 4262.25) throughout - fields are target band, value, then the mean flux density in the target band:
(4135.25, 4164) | 1.9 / 0.812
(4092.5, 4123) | 3.0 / 0.769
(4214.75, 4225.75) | 0.6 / 0.846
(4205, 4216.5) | 1.3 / 0.795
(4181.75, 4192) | 1.1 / 0.786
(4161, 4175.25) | 1.0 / 0.813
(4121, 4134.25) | 0.8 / 0.808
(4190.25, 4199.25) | 0.6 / 0.829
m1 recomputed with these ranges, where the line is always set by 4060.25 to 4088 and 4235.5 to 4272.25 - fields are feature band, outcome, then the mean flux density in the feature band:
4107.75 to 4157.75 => 2.52 Angstrom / 0.812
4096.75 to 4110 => 2.45 Angstrom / 0.688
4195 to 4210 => 1.34 Angstrom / 0.802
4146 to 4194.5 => 3.66 Angstrom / 0.803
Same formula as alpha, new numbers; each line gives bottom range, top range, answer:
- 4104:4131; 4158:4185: 0.99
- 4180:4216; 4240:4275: 1.11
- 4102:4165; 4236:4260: 1.15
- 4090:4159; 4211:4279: 1.08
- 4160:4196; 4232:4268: 1.13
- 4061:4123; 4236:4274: 1.11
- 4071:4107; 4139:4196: 1.01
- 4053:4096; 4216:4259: 1.04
